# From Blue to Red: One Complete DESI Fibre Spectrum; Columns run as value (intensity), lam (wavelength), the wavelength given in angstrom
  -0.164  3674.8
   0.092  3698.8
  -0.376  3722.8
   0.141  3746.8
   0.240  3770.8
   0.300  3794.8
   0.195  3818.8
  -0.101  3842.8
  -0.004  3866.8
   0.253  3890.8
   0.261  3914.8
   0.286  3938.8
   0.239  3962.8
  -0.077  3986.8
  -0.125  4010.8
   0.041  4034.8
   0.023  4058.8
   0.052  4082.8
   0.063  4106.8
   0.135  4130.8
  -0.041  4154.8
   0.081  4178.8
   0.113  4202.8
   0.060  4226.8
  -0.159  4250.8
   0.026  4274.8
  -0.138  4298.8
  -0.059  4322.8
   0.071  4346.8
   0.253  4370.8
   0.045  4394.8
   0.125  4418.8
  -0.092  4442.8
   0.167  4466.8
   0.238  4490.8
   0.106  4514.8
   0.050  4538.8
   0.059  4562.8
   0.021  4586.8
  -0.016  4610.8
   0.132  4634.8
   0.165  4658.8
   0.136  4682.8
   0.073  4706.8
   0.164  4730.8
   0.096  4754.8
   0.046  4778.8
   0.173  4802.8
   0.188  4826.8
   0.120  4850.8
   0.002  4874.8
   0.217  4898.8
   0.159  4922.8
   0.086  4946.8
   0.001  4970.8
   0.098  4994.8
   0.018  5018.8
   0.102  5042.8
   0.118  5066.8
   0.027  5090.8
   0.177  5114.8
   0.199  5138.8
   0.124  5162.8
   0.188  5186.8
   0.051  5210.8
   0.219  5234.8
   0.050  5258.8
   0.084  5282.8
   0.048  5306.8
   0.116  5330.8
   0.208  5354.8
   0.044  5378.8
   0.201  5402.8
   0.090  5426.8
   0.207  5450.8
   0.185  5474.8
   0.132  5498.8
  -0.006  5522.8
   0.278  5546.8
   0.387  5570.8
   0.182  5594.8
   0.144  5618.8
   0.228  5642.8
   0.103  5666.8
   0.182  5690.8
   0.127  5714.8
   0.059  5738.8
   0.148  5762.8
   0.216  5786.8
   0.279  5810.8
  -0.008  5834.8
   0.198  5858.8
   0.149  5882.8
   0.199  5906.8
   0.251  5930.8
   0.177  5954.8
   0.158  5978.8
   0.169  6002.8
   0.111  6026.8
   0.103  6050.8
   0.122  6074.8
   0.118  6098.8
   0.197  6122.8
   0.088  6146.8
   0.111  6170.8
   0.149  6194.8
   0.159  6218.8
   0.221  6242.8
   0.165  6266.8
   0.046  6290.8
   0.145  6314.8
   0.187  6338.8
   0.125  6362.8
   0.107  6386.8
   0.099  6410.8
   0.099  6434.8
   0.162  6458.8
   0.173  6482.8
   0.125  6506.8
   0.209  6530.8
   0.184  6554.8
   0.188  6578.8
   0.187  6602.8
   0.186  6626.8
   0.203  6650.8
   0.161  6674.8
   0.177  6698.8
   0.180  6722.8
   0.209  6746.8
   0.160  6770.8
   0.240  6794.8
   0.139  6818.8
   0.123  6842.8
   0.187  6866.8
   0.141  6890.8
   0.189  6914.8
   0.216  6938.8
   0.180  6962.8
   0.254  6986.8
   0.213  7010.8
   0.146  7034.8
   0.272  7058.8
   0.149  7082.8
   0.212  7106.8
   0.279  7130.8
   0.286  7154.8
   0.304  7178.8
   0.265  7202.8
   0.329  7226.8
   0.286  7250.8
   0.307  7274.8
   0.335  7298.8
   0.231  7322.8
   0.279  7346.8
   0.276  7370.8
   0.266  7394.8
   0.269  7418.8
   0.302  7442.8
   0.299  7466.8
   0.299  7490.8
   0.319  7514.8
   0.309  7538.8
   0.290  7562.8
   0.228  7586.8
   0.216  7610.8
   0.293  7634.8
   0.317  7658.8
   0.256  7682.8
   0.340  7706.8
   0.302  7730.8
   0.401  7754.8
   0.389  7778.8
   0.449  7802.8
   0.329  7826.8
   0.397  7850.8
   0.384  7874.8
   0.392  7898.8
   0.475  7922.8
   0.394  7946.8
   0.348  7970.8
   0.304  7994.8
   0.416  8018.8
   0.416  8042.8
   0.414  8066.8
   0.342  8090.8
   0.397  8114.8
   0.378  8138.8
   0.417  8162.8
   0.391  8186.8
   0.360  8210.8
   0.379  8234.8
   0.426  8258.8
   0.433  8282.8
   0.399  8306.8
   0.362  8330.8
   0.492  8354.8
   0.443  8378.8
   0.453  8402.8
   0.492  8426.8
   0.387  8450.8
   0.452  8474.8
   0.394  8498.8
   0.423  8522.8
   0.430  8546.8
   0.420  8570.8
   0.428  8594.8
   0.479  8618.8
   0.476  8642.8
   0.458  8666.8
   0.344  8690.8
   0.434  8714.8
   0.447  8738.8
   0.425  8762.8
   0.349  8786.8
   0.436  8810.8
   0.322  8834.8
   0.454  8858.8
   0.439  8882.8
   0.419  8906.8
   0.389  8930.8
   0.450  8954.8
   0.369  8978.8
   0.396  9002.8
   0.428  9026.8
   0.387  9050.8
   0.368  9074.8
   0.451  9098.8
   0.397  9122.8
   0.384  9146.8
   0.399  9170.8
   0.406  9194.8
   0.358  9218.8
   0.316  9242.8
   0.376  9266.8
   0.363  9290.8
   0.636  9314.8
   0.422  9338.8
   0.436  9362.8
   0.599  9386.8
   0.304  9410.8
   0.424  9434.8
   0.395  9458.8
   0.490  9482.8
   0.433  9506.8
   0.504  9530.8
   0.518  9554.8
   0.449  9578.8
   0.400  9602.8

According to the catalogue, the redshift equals 0.785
